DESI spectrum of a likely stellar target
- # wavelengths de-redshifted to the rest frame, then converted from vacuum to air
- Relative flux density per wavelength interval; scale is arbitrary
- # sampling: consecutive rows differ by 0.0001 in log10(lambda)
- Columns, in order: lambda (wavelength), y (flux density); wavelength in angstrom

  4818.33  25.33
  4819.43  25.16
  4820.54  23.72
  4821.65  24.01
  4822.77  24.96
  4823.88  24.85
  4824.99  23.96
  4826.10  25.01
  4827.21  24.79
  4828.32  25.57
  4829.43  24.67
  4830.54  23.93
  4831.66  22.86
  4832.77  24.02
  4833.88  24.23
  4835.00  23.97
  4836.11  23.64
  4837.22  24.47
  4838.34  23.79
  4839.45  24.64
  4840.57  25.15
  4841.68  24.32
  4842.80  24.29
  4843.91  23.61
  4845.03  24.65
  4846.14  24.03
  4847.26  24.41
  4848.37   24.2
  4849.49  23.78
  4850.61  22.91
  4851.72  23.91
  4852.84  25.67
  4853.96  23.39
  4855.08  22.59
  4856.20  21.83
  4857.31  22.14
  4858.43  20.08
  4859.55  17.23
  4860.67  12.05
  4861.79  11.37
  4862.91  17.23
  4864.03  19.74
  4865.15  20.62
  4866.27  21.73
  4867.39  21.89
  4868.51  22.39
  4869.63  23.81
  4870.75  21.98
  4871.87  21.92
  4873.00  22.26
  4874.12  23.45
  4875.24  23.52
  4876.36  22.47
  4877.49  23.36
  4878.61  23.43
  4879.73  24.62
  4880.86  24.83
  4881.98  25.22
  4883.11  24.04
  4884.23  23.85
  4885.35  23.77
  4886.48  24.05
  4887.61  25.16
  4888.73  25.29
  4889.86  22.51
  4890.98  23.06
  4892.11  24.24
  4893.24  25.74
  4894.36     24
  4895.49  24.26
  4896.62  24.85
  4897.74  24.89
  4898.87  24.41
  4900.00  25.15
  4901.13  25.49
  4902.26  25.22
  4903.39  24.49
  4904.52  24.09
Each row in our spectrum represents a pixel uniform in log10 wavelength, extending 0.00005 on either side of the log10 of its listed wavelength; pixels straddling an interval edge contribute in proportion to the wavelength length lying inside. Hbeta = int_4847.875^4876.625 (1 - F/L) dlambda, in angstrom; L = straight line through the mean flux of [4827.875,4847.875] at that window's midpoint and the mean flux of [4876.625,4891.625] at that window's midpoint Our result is 3.4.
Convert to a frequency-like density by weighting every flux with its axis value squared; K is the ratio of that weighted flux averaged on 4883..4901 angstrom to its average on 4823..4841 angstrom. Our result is 1.03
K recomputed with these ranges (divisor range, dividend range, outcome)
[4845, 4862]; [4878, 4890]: 1.14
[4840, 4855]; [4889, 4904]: 1.04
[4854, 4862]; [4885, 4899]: 1.31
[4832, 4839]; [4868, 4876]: 0.96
